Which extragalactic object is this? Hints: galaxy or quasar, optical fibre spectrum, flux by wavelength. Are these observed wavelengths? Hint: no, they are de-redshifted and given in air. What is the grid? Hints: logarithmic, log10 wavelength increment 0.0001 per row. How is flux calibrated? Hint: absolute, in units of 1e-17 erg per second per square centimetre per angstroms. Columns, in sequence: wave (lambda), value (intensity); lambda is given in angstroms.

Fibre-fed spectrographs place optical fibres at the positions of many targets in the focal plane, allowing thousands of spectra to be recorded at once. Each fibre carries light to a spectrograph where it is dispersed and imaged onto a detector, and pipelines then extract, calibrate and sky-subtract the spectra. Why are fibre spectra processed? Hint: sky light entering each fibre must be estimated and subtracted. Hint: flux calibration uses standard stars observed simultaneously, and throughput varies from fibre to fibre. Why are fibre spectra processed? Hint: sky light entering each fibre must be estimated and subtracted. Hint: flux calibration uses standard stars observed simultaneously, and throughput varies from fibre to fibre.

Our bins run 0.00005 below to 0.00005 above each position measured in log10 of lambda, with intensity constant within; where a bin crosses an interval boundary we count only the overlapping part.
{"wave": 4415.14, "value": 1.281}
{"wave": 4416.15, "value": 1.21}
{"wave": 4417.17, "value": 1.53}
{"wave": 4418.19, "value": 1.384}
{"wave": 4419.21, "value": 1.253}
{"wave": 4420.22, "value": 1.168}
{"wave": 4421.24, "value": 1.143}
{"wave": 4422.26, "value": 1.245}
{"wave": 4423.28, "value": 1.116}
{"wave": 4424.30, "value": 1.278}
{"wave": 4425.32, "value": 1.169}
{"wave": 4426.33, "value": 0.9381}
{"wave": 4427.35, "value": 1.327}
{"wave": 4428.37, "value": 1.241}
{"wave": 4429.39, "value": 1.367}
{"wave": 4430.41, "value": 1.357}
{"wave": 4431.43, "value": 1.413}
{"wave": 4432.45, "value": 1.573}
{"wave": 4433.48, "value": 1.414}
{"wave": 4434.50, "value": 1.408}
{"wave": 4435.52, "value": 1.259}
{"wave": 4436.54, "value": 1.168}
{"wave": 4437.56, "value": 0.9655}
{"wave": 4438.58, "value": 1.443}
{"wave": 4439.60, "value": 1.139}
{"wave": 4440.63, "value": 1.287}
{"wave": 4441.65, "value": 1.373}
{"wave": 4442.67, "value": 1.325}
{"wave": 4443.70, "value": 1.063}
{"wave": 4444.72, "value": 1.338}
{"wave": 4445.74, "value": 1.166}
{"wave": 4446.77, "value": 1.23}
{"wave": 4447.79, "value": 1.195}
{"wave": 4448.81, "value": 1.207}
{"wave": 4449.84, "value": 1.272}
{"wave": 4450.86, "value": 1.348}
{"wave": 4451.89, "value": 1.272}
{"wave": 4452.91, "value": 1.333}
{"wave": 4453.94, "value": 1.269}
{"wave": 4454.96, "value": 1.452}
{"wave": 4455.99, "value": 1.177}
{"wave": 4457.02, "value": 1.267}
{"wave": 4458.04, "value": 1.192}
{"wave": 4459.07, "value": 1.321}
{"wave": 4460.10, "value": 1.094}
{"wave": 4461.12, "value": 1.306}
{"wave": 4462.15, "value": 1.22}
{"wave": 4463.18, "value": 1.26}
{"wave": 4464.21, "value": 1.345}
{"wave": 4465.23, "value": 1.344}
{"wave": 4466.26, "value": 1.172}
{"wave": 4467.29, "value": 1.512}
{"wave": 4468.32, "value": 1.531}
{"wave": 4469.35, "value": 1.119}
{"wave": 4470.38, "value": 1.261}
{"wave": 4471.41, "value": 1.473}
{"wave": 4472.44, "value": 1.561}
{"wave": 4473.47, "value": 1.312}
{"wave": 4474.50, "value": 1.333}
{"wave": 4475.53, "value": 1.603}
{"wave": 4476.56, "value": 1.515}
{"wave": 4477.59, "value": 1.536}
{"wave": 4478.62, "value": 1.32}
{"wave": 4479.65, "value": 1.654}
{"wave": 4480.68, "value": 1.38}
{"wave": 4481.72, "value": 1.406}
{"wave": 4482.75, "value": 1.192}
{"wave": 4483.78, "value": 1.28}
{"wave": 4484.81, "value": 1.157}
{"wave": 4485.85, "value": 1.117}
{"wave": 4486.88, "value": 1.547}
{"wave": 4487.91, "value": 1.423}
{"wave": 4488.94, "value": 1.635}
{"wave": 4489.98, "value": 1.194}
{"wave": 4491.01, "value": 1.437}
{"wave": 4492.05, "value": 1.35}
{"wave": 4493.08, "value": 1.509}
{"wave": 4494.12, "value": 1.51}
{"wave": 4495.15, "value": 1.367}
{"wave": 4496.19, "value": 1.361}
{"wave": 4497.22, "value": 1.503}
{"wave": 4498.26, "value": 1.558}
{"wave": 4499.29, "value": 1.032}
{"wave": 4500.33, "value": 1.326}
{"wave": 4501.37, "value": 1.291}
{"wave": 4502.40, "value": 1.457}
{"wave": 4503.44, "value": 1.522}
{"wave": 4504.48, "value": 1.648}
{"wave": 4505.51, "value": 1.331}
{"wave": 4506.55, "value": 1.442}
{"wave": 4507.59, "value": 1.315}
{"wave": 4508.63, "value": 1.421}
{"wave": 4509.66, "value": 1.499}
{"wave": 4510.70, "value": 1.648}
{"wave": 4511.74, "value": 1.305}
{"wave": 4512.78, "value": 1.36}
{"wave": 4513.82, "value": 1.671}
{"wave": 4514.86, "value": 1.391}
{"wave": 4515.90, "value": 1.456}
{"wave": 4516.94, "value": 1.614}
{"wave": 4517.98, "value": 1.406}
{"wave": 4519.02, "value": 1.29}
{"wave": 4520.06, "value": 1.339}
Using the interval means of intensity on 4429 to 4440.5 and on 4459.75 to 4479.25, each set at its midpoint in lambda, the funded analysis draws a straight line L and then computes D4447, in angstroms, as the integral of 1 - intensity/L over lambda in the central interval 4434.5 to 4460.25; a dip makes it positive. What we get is 1.6 angstroms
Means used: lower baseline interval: 1.32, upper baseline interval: 1.36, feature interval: 1.25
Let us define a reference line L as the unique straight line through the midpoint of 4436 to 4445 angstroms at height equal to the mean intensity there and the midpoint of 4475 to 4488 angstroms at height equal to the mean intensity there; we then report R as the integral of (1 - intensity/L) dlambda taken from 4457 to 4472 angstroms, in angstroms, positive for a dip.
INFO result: 0.3 angstroms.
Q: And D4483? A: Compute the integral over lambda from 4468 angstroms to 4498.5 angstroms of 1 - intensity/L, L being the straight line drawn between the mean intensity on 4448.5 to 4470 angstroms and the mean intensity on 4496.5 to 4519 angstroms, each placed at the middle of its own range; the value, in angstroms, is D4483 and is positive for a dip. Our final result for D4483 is -1.0 angstroms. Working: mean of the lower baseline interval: 1.29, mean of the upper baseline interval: 1.43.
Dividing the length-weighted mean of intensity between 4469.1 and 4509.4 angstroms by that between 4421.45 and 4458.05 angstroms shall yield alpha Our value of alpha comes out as 1.1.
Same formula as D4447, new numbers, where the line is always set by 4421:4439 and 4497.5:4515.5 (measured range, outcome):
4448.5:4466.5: 0.7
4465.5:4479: -0.5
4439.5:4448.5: 0.4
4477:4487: 0.2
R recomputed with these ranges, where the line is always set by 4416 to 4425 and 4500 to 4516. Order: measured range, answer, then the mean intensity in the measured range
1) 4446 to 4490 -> 0.8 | 1.33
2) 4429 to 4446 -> -0.1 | 1.3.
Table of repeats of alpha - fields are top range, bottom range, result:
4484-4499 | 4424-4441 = 1.09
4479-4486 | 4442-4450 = 1.08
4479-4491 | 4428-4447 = 1.06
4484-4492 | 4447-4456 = 1.05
